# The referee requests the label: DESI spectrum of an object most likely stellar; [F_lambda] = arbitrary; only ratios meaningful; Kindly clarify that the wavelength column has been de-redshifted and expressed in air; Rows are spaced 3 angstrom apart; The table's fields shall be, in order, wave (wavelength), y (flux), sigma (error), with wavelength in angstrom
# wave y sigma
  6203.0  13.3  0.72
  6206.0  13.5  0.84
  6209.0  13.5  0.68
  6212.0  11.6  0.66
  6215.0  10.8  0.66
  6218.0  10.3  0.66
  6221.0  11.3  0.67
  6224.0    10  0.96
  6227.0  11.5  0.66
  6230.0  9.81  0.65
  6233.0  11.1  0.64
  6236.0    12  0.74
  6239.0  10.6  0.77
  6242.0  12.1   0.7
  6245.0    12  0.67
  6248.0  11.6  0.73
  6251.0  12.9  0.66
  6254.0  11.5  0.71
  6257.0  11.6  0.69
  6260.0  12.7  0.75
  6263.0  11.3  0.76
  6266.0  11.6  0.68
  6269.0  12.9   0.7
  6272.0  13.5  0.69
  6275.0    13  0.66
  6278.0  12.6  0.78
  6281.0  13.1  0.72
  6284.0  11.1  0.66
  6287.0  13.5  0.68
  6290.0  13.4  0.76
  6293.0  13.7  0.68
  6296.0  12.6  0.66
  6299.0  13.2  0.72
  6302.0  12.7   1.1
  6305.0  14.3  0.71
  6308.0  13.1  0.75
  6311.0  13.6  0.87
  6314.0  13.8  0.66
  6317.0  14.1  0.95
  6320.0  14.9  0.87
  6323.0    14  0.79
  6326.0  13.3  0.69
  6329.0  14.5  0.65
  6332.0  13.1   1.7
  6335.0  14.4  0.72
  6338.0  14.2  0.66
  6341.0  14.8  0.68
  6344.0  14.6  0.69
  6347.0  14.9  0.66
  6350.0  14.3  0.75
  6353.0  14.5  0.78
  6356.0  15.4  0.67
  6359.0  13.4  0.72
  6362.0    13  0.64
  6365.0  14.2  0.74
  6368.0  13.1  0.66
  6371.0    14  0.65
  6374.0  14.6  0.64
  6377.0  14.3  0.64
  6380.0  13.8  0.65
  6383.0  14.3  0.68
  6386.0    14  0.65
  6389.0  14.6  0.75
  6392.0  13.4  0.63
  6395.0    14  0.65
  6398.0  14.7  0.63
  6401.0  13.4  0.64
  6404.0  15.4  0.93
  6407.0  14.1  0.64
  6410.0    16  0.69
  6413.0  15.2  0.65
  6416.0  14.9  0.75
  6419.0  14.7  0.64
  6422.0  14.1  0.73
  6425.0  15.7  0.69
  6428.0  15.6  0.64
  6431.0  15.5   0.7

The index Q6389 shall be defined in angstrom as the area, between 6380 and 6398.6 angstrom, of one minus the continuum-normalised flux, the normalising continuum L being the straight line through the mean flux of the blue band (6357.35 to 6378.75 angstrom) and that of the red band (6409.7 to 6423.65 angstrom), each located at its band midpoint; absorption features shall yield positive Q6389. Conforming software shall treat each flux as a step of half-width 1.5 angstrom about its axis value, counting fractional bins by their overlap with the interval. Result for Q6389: 0.2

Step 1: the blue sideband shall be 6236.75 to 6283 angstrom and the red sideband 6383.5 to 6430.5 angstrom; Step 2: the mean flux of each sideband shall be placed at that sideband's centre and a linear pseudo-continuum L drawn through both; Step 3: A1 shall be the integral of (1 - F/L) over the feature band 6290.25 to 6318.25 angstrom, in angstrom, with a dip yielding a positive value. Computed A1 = -1.1 angstrom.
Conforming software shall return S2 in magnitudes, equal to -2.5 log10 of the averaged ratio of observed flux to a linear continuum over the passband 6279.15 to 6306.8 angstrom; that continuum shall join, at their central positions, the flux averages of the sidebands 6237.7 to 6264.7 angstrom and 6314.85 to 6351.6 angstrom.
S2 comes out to 0.000 mag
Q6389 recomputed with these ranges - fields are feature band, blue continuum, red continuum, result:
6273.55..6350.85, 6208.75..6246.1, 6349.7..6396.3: -4.7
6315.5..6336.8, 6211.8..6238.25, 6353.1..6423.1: -1.7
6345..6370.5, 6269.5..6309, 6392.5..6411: -0.3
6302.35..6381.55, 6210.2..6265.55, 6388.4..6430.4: -3.9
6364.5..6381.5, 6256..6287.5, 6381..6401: -0.2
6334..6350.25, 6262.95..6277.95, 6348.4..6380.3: -1.0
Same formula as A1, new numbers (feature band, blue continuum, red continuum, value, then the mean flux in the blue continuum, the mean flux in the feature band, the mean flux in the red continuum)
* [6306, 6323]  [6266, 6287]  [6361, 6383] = -1.0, 12.7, 13.9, 13.9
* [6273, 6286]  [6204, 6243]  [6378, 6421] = -0.2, 11.4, 12.5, 14.5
